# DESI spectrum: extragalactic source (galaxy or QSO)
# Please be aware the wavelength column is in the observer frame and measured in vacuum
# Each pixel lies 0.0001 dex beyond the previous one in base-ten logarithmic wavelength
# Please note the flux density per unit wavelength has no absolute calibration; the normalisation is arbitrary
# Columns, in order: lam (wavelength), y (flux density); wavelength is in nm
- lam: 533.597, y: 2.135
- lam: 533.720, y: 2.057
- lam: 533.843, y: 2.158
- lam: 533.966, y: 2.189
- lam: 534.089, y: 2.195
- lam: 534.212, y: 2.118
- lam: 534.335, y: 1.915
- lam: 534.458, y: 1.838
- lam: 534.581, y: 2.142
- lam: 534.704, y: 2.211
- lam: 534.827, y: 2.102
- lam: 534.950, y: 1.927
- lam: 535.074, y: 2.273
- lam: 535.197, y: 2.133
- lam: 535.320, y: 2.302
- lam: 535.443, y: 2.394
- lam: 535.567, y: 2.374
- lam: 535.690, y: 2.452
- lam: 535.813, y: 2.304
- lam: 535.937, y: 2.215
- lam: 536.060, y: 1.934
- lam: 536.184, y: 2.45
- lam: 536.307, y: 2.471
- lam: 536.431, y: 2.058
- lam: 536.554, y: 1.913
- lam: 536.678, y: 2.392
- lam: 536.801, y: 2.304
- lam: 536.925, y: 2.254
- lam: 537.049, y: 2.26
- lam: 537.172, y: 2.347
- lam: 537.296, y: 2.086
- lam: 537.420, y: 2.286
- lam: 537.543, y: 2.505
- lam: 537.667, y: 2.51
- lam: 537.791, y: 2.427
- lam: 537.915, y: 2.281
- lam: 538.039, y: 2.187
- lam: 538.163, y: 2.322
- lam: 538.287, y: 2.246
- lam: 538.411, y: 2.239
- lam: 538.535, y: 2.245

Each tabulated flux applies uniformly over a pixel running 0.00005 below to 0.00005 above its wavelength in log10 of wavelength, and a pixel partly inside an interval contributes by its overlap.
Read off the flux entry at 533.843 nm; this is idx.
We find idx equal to 2.158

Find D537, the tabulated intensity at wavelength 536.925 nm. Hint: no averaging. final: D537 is 2.254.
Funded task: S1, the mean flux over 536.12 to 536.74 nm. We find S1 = 2.26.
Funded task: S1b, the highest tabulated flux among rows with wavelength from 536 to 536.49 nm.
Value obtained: 2.471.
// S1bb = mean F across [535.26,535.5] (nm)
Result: 2.35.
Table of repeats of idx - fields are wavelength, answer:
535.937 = 2.215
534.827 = 2.102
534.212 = 2.118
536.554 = 1.913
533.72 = 2.057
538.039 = 2.187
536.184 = 2.45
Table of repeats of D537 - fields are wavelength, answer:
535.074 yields 2.273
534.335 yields 1.915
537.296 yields 2.086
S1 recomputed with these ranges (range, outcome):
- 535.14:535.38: 2.22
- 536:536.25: 2.2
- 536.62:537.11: 2.3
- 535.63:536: 2.32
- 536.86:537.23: 2.29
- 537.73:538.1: 2.3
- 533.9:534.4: 2.1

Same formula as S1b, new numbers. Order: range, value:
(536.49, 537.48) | 2.392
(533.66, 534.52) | 2.195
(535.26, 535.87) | 2.452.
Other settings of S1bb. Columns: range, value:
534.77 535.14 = 2.1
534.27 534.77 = 2.03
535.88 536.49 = 2.23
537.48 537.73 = 2.51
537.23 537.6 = 2.29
